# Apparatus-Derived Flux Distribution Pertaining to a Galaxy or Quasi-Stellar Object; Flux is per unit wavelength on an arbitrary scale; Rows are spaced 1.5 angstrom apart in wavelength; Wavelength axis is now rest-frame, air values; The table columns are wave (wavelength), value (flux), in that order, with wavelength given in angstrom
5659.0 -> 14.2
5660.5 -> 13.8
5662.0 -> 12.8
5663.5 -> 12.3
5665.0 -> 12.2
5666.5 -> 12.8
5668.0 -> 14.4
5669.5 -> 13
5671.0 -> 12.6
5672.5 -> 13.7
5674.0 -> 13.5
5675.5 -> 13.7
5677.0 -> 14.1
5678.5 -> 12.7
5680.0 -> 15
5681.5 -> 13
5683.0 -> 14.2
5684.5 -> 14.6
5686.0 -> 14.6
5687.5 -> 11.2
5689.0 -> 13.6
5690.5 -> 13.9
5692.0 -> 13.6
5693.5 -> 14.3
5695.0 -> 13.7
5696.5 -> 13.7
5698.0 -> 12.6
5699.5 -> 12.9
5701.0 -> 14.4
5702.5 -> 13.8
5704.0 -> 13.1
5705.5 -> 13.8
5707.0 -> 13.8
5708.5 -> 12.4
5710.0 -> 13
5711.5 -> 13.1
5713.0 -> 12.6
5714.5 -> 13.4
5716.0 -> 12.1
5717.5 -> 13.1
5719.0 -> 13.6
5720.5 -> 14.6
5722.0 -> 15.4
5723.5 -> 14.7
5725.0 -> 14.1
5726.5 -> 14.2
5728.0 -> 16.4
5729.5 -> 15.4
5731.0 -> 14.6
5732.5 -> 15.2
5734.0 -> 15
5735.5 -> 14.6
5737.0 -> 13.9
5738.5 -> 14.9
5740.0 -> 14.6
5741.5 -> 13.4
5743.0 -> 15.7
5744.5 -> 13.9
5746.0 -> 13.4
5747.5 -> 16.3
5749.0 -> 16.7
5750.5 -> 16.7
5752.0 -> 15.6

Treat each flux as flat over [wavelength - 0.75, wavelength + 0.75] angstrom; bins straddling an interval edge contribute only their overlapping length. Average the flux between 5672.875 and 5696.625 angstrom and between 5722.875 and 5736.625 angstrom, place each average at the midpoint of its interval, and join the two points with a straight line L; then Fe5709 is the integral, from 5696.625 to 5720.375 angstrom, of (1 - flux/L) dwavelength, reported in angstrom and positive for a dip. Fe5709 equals 1.8 angstrom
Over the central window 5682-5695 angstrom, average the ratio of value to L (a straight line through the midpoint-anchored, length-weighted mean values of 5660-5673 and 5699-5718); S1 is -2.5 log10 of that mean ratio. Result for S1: -0.05 mag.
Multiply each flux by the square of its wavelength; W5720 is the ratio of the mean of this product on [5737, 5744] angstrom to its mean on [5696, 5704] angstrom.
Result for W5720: 1.10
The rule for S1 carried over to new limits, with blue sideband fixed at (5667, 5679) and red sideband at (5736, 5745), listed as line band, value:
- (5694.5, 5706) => 0.03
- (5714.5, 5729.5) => -0.01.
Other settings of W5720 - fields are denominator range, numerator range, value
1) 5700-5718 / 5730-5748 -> 1.12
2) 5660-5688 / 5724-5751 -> 1.14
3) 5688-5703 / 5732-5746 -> 1.08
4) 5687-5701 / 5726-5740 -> 1.13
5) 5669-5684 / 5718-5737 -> 1.11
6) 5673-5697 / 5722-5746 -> 1.09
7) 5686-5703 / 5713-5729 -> 1.06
